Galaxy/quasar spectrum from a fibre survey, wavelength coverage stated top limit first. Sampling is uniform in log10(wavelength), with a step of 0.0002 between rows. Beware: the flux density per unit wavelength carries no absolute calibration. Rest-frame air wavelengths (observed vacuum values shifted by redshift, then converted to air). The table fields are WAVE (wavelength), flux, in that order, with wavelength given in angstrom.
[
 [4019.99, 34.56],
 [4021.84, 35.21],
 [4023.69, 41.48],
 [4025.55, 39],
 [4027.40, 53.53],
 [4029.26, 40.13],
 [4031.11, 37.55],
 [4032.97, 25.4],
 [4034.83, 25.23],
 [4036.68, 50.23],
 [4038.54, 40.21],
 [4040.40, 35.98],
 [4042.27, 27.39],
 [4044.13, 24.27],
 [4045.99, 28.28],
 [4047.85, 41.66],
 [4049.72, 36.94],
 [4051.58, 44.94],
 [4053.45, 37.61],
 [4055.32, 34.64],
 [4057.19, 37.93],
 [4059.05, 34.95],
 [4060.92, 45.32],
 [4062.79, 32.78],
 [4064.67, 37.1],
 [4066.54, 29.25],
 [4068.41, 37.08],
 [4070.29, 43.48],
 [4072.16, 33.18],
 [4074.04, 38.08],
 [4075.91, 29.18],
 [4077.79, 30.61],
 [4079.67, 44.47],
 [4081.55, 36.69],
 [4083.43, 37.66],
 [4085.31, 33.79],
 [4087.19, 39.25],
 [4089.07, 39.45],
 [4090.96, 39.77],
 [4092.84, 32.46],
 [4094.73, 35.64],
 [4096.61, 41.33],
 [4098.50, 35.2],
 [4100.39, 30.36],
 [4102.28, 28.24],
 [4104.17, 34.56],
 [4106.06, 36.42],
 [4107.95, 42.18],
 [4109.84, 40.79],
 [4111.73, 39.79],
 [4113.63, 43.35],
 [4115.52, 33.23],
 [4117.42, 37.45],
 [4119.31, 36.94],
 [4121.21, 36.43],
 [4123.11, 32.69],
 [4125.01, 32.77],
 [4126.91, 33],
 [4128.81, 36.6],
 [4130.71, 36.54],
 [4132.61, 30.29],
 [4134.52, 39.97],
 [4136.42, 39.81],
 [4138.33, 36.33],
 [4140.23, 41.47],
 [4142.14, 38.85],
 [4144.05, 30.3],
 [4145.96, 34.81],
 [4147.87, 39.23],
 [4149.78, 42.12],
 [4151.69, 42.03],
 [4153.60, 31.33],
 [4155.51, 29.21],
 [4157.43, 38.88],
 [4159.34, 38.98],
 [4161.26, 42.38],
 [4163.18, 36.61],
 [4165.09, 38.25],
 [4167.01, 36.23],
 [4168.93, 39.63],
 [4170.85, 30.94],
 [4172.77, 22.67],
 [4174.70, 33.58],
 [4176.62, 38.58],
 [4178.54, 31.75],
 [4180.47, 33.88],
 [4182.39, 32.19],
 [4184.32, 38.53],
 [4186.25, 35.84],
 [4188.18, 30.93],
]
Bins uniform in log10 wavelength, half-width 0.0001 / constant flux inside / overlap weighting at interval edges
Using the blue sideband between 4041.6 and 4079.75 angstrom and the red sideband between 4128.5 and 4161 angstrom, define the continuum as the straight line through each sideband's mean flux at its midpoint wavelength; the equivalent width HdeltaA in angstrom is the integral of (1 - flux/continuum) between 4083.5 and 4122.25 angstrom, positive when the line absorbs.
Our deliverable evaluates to -0.6 angstrom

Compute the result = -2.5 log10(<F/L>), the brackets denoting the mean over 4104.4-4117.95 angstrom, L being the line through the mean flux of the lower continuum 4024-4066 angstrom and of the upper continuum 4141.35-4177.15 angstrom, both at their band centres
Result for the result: -0.07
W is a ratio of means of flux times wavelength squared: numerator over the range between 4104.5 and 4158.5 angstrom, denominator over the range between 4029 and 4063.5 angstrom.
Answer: 1.07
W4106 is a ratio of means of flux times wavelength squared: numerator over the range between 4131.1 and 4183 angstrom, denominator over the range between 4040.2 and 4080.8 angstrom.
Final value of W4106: 1.06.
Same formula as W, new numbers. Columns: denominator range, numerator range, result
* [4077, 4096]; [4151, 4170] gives 1.04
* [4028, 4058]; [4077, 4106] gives 1.03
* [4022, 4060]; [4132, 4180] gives 1.04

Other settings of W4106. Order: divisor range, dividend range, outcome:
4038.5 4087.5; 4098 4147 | 1.03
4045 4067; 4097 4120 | 1.02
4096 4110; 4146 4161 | 1.07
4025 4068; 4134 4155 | 1.08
